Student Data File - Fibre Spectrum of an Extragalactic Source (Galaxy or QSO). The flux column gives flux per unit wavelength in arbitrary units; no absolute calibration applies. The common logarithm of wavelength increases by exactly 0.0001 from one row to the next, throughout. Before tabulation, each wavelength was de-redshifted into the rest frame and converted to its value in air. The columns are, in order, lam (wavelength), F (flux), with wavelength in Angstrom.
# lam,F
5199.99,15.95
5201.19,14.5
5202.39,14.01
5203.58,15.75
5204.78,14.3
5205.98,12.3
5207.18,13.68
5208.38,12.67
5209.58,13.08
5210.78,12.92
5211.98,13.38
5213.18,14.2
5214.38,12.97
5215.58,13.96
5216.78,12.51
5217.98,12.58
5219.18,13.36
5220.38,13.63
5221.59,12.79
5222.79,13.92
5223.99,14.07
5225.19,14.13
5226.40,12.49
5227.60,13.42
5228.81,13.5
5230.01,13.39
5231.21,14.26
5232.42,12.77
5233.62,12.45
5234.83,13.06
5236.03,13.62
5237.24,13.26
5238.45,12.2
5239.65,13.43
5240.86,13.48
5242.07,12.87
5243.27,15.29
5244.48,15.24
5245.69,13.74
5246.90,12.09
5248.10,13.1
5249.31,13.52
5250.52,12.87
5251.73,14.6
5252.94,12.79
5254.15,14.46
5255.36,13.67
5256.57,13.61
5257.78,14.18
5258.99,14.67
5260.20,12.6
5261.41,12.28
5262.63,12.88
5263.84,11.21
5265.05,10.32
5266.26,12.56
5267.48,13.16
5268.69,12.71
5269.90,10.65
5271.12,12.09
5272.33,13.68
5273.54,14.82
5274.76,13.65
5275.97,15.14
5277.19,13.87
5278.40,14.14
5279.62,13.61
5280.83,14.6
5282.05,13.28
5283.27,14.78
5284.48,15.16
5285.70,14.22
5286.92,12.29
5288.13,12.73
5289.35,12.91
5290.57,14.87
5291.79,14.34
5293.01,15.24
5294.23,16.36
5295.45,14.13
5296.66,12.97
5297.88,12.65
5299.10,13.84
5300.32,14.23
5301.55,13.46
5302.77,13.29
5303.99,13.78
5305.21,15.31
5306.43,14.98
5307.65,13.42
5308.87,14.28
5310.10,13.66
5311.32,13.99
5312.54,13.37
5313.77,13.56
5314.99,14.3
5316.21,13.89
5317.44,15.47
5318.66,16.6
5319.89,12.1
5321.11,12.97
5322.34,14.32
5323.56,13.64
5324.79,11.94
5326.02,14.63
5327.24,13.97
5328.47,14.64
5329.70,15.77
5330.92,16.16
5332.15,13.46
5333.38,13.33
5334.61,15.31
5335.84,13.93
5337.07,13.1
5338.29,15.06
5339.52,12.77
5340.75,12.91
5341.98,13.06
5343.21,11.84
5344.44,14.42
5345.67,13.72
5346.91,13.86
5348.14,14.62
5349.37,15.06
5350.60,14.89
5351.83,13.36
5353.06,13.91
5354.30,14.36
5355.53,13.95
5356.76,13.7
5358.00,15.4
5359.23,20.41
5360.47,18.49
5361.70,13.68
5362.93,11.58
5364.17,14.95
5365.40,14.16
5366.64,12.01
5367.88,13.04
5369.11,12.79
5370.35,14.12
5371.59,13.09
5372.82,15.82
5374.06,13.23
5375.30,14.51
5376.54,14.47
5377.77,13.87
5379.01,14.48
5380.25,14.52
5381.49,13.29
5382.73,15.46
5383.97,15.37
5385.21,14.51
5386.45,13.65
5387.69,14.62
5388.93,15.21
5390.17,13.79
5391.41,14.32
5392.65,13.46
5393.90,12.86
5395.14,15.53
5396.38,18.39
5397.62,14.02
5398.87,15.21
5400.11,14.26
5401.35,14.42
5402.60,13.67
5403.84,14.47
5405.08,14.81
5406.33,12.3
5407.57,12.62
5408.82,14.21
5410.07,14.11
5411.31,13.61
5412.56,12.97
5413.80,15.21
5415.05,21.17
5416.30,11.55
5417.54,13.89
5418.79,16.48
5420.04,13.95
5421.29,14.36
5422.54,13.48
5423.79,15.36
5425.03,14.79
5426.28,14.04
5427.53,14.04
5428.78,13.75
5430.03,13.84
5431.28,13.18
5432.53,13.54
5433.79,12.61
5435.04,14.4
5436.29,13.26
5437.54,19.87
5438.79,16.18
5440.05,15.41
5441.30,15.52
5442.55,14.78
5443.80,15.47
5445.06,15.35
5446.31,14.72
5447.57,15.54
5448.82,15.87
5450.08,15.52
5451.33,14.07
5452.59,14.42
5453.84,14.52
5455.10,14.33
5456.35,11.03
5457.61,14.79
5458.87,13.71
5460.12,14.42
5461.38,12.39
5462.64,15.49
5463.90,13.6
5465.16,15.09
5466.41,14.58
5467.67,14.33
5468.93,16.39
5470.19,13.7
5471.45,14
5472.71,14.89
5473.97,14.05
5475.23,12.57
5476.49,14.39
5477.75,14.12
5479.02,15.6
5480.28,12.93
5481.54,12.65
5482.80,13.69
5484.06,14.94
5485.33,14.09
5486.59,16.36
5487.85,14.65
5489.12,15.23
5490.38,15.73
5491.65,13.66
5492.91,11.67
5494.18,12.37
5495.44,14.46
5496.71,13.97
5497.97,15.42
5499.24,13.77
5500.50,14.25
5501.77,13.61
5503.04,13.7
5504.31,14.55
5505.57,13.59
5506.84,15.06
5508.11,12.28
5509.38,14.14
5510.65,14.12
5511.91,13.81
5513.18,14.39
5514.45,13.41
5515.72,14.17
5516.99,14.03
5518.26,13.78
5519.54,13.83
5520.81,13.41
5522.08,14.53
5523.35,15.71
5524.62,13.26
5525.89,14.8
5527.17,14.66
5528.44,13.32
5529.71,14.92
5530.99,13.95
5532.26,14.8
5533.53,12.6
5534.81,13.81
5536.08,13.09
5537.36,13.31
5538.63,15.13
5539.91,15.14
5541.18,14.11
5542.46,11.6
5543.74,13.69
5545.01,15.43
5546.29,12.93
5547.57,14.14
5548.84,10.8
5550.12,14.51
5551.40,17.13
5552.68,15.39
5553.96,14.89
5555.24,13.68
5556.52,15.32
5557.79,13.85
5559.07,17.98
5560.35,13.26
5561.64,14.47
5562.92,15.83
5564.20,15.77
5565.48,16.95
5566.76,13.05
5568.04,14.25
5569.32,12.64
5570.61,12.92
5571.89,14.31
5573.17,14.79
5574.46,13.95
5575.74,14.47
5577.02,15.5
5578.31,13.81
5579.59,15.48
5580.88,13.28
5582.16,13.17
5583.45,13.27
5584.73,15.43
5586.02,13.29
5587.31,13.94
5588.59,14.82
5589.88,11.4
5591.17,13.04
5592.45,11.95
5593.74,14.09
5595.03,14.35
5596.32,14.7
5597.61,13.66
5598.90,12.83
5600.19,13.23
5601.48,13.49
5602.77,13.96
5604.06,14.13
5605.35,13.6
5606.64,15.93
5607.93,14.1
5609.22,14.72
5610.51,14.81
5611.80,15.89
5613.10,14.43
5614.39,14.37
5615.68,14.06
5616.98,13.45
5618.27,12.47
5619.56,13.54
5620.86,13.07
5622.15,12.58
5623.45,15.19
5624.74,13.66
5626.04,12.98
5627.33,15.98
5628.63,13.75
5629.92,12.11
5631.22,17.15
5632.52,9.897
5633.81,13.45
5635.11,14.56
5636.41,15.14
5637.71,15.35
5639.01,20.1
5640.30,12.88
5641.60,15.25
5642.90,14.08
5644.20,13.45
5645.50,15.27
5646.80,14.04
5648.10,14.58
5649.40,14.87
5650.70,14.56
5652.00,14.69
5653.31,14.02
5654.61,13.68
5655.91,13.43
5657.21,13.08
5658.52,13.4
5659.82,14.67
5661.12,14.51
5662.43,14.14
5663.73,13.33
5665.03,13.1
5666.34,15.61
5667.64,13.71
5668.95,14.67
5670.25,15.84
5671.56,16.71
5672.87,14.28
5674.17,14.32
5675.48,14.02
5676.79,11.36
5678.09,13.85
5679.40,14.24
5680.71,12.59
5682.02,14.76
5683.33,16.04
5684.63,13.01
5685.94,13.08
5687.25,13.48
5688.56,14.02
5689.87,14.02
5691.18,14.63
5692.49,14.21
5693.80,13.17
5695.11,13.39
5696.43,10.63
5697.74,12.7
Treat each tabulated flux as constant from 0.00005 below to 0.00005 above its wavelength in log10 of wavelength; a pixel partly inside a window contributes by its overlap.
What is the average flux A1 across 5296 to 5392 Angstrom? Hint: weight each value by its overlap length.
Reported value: 14.1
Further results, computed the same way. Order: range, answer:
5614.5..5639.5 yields 14.1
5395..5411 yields 14.4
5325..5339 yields 14.4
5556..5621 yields 14.1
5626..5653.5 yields 14.5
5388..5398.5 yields 14.7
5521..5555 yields 14.1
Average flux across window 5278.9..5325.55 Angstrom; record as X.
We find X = 14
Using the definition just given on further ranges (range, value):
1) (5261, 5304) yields 13.5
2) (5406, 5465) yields 14.5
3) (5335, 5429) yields 14.3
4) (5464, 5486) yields 14.2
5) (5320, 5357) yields 13.9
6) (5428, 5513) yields 14.3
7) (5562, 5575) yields 14.5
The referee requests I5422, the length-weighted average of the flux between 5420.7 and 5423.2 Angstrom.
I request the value 13.9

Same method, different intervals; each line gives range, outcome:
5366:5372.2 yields 13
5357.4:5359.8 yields 17.9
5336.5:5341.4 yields 13.5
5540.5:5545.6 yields 13.7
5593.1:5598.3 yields 14.2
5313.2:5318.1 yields 14.4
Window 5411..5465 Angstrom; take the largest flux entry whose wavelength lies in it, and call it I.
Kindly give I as 21.17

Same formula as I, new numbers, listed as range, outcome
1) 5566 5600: 15.5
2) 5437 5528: 19.87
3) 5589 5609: 15.93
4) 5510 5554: 17.13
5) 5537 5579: 17.98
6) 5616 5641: 20.1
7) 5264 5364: 20.41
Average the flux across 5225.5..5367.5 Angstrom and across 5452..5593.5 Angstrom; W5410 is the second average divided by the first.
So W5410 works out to 1.0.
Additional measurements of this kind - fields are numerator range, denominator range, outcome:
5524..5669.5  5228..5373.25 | 1.02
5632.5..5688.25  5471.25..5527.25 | 1.01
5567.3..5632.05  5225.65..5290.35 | 1.04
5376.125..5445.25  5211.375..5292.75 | 1.08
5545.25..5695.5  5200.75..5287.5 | 1.06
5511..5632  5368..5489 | 0.98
